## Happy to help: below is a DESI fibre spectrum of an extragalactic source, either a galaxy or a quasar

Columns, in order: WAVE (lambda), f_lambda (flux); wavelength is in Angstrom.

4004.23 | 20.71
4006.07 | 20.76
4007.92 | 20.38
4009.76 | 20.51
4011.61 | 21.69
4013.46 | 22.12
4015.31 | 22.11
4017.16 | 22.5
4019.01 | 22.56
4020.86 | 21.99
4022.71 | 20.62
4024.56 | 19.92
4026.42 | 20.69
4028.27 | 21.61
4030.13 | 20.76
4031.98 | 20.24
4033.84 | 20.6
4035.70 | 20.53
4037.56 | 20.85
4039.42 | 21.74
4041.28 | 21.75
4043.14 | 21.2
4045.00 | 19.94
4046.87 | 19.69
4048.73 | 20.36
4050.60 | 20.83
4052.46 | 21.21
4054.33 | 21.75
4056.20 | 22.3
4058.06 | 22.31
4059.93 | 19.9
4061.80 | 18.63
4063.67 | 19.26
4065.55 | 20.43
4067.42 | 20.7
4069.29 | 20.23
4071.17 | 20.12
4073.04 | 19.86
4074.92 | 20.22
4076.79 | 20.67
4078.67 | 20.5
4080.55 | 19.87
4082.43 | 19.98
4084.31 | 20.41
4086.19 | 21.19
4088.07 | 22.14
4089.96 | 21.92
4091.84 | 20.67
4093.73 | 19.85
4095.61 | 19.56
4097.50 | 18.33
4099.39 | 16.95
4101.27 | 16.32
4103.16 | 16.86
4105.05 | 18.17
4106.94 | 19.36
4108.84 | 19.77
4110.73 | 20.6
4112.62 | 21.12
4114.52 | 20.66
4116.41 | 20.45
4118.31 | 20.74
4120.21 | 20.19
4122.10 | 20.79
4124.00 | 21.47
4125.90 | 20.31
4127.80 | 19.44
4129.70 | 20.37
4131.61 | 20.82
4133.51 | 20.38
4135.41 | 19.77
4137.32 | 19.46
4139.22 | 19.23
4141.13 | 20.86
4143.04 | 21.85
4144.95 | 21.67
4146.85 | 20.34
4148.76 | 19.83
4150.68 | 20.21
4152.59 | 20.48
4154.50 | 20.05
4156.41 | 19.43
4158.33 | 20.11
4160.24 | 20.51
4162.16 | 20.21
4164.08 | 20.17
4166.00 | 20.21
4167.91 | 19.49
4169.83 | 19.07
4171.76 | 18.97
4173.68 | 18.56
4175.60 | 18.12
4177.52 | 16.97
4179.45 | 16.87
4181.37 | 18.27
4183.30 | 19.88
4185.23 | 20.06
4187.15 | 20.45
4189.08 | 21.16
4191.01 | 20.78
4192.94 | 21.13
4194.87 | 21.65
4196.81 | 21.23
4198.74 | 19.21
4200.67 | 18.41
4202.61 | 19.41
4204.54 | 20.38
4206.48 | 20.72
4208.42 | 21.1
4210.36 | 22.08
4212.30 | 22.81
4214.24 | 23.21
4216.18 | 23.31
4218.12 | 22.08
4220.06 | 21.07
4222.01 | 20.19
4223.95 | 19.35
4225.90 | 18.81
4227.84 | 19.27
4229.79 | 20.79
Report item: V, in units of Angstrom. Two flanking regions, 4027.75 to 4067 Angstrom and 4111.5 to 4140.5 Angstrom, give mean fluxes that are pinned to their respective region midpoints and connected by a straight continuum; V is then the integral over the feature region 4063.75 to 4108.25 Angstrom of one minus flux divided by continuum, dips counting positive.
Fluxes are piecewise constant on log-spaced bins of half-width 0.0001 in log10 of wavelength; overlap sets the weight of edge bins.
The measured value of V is 1.8 Angstrom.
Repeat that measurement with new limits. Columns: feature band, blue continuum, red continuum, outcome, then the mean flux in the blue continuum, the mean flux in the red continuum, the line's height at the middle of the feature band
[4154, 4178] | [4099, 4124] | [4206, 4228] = 1.2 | 19.5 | 21.2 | 20.4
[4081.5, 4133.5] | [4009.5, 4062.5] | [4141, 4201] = 1.3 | 21.1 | 19.9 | 20.4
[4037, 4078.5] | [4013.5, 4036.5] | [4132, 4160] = 0.7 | 21.2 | 20.3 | 21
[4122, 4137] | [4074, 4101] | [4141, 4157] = 0.0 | 20.1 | 20.5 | 20.4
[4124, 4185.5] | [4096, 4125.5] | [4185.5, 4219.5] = 1.4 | 19.5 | 21.1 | 20.3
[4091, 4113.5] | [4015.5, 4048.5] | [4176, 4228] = 2.0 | 21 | 20.4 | 20.7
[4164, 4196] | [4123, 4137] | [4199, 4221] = 2.1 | 20.3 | 21.3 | 20.9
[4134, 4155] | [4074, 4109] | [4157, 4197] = -0.7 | 19.6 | 19.7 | 19.6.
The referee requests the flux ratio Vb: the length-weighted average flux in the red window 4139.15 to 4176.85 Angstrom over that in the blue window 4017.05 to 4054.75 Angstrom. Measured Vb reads 1.0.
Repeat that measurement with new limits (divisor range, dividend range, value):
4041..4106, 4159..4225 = 1.01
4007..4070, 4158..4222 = 0.97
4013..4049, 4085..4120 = 0.93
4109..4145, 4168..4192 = 0.93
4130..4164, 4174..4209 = 0.97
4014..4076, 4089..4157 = 0.96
